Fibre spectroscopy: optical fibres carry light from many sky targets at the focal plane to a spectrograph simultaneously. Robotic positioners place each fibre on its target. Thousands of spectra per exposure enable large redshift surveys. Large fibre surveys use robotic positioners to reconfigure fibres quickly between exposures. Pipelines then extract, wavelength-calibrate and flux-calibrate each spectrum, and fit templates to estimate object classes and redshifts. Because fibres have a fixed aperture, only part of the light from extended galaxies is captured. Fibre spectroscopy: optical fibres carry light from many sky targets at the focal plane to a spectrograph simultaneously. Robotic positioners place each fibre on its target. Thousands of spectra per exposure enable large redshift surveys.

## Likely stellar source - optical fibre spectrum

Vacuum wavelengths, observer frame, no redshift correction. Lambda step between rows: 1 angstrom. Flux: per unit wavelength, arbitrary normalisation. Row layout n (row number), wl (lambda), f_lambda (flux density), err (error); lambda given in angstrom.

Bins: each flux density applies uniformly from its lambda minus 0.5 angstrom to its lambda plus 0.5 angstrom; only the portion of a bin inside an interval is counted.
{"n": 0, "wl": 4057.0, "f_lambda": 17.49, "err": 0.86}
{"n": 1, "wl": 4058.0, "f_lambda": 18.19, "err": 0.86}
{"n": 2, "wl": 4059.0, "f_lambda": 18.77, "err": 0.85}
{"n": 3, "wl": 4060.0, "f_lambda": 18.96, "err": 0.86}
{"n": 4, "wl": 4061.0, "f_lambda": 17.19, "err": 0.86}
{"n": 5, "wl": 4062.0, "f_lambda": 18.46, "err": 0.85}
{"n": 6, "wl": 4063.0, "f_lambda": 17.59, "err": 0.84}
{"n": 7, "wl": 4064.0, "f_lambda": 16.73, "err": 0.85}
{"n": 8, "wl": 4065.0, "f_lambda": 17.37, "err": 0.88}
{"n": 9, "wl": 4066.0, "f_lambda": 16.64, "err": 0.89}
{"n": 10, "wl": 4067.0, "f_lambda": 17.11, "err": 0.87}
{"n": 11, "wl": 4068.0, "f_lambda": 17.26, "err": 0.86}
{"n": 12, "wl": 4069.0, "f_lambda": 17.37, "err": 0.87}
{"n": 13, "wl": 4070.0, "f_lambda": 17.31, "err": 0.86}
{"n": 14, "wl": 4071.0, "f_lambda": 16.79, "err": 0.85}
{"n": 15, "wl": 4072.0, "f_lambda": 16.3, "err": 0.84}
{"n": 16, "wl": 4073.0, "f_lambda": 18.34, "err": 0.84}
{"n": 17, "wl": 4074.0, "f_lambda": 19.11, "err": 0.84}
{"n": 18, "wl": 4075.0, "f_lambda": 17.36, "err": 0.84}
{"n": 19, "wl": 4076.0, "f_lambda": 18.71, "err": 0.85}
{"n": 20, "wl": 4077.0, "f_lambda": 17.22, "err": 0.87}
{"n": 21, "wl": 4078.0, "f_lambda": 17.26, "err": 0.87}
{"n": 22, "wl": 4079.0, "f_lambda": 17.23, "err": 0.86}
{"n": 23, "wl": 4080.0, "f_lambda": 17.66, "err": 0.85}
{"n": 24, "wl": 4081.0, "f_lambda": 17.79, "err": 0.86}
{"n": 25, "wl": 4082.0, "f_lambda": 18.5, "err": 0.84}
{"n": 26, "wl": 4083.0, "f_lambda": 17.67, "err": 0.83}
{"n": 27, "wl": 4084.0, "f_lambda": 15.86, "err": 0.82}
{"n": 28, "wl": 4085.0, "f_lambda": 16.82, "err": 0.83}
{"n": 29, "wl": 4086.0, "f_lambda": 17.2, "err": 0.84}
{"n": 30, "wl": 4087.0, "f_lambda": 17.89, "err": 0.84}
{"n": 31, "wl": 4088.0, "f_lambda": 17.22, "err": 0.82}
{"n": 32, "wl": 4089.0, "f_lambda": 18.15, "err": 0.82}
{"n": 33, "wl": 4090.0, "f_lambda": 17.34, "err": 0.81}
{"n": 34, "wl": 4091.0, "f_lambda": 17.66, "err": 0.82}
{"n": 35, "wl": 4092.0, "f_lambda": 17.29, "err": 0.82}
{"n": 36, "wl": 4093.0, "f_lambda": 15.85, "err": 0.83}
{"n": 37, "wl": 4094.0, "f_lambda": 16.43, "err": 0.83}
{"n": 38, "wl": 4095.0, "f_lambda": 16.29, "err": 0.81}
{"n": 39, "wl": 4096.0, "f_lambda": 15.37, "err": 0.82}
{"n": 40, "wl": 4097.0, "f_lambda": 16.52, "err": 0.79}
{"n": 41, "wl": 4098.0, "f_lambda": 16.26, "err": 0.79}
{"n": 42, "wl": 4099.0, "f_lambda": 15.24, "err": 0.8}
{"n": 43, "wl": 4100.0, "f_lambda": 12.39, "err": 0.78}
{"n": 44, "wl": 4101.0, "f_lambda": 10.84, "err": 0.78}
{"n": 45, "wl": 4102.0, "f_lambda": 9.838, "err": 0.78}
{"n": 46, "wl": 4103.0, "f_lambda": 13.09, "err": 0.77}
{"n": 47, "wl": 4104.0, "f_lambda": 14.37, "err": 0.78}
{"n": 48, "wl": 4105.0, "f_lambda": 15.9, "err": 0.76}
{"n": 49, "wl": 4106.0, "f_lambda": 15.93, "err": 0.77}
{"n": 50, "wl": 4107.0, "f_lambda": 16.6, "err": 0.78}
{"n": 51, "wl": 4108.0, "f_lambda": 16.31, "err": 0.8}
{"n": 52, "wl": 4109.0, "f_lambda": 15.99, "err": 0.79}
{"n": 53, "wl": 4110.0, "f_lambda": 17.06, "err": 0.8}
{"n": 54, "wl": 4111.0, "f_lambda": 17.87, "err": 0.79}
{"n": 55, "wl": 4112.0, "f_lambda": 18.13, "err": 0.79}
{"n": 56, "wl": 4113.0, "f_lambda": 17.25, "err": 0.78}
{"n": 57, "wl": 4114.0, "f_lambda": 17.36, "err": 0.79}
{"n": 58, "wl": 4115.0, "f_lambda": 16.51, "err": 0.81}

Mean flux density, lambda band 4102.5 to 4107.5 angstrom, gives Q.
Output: 15.2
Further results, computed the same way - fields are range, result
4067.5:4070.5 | 17.3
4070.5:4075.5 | 17.6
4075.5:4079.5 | 17.6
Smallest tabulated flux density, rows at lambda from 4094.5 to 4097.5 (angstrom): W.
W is 15.37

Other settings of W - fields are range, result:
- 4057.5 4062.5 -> 17.19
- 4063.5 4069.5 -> 16.64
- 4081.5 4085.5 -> 15.86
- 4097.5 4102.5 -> 9.838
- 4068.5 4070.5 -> 17.31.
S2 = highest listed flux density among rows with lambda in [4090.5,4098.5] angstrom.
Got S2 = 17.66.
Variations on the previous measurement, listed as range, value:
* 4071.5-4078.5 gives 19.11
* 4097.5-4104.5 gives 16.26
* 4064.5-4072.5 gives 17.37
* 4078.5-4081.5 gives 17.79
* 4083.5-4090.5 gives 18.15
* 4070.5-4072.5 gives 16.79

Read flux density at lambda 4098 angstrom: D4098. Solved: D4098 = 16.26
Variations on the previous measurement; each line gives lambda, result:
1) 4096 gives 15.37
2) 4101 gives 10.84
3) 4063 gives 17.59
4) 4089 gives 18.15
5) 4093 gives 15.85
